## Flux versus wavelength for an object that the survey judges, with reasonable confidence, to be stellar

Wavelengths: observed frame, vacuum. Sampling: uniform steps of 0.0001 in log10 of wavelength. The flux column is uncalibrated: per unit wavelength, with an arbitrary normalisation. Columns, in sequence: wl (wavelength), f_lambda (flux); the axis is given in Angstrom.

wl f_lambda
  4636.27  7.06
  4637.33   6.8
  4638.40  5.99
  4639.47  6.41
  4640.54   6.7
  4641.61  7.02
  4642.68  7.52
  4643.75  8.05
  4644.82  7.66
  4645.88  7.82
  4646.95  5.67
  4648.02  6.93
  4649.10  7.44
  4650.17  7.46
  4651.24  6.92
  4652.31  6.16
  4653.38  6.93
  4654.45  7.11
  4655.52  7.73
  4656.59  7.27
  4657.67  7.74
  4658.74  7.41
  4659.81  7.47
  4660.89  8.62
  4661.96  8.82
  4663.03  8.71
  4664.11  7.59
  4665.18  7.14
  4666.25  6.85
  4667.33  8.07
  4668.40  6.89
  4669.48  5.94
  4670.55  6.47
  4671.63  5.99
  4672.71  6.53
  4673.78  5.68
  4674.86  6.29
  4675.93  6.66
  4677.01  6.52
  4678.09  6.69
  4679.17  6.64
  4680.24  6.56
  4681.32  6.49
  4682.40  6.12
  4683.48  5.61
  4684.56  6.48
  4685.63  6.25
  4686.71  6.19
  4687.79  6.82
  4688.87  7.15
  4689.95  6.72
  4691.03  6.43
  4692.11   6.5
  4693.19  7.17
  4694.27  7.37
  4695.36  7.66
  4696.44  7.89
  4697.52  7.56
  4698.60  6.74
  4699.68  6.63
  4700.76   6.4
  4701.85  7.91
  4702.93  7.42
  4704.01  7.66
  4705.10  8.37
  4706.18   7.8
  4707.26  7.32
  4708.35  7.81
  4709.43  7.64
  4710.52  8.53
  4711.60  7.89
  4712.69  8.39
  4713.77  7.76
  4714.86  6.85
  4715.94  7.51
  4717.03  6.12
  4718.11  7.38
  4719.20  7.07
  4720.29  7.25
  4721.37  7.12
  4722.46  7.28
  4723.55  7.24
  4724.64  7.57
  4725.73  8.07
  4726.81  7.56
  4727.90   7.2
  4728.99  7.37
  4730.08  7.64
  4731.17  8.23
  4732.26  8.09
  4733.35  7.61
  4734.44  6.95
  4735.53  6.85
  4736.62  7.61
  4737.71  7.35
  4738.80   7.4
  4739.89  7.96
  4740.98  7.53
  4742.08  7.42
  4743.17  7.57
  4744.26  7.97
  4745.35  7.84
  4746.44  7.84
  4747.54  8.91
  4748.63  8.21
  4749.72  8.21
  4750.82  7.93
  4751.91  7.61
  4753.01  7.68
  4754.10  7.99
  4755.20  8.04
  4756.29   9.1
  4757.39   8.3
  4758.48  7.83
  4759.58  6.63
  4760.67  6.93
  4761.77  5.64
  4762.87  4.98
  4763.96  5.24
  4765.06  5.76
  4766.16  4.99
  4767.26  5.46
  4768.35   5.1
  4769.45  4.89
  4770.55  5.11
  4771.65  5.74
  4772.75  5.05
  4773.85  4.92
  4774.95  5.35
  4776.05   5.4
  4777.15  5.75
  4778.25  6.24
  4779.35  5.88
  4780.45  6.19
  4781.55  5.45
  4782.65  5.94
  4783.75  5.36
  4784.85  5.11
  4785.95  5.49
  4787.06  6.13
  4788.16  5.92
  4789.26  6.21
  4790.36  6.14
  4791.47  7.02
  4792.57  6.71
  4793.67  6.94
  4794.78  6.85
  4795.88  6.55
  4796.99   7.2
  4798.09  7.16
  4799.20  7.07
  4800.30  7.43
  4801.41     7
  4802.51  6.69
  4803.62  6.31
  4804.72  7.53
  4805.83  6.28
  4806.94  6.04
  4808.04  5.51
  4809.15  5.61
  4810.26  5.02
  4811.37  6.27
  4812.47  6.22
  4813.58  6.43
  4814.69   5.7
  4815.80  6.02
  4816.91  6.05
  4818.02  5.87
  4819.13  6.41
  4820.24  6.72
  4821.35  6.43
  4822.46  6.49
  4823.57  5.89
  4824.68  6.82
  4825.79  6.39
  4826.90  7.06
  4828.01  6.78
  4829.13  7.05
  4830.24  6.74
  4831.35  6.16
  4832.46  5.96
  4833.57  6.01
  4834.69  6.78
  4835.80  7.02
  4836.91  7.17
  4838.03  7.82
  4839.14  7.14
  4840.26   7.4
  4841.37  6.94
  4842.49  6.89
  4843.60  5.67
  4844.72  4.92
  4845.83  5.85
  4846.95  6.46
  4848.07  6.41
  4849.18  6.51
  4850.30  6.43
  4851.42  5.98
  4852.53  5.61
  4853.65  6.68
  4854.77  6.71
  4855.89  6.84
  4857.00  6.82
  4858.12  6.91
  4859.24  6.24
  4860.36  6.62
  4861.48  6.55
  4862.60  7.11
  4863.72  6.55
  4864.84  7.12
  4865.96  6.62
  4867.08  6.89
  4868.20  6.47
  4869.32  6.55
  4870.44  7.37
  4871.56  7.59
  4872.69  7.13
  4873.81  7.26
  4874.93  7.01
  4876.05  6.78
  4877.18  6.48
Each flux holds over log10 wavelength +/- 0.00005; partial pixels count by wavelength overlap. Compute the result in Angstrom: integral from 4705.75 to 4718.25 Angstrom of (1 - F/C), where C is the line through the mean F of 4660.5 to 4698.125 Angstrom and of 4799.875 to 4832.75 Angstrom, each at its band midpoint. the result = -1.5 Angstrom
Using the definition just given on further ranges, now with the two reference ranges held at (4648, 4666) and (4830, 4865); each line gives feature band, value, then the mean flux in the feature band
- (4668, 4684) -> 2.3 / 6.33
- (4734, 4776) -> 0.9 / 6.87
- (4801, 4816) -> 1.3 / 6.19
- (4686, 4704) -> 0.7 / 7.05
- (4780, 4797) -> 1.7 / 6.17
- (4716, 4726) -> -0.1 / 7.22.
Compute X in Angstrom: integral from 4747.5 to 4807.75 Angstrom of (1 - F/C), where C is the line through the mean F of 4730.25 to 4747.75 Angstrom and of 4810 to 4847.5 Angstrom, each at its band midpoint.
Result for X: 5.9 Angstrom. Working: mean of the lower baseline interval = 7.67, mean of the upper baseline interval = 6.44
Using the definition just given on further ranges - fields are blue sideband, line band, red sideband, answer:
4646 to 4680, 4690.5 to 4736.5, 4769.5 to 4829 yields -4.80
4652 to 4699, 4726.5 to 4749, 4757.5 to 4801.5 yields -4.47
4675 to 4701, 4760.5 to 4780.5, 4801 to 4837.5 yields 3.20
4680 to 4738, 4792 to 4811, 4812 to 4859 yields 0.31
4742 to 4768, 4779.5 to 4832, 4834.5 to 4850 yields 4.10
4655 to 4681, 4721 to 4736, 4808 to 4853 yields -1.48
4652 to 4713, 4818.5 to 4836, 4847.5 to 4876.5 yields 0.68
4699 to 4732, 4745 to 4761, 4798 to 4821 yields -2.08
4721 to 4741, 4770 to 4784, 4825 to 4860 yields 3.04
